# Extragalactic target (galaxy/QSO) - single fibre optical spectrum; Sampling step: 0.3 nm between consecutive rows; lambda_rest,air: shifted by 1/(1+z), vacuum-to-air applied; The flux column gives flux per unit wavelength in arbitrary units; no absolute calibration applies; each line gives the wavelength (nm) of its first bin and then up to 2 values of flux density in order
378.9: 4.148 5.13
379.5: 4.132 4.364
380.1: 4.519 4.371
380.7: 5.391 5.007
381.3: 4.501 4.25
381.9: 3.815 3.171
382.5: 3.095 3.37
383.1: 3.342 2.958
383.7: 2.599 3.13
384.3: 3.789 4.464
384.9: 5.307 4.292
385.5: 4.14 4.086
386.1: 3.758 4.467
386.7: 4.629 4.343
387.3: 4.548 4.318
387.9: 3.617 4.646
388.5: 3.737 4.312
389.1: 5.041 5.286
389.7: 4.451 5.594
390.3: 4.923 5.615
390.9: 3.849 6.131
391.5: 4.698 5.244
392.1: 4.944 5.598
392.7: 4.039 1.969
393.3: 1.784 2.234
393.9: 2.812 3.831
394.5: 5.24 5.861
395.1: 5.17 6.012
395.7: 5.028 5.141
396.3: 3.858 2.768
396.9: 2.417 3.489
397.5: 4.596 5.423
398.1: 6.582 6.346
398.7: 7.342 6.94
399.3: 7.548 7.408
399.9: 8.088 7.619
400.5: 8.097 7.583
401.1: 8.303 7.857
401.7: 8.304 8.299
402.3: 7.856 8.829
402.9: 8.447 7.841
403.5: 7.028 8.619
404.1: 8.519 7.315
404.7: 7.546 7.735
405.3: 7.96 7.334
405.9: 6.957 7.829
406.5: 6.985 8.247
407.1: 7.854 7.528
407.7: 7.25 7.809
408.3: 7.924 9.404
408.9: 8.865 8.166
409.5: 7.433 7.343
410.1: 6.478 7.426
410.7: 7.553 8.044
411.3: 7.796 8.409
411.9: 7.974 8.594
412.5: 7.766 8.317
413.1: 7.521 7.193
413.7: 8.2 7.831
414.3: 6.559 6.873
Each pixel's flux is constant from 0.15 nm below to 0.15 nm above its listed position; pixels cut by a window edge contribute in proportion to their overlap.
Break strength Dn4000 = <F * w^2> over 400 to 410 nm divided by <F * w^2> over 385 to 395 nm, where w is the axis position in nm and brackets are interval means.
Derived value 1.9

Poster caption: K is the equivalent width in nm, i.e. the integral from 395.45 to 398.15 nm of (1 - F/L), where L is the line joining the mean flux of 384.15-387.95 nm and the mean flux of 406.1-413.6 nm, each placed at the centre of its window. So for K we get 0.71 nm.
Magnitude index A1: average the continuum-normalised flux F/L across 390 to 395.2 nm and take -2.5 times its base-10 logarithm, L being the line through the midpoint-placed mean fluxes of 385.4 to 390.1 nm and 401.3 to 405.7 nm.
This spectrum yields 0.24 mag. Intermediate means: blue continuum 4.43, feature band 4.38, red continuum 7.97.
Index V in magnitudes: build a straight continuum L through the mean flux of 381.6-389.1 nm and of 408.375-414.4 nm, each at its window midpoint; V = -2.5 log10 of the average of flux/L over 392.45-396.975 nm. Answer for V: 0.33 mag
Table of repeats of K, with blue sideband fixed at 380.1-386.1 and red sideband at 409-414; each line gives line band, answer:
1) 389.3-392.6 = -0.059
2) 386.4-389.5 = 0.119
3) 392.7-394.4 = 0.833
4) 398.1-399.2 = -0.148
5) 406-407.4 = -0.107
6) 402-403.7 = -0.369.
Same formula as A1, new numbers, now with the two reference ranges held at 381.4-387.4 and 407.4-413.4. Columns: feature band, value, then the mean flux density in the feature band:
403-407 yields -0.098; 7.7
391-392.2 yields -0.049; 5.21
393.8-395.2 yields 0.176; 4.63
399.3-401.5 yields -0.230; 7.83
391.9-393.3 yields 0.288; 3.92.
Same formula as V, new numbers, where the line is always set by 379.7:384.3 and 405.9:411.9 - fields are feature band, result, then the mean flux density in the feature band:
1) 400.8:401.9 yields -0.21 mag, 8.08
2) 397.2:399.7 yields -0.01 mag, 6.32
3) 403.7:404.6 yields -0.14 mag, 8.09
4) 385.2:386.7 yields 0.06 mag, 4.18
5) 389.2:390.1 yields -0.02 mag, 5.08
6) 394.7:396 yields 0.07 mag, 5.46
